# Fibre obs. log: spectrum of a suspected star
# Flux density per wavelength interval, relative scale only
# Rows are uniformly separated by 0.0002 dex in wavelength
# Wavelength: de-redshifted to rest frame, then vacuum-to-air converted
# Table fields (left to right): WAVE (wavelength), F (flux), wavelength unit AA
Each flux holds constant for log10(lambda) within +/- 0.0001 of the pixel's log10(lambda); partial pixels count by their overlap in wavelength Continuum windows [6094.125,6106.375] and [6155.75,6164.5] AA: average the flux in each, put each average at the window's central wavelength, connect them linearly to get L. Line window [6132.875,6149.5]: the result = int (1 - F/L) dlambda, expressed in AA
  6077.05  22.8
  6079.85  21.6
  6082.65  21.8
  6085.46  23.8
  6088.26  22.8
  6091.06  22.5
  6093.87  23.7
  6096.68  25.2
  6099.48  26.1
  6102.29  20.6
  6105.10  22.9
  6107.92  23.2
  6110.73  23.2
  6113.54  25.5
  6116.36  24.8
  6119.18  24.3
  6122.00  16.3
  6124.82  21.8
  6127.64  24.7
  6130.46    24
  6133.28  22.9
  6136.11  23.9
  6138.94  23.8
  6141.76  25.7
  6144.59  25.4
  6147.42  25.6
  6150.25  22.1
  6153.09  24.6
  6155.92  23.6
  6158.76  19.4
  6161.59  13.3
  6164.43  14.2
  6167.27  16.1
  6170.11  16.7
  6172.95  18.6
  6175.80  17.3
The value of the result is -4.5 AA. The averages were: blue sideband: 23.7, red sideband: 17.3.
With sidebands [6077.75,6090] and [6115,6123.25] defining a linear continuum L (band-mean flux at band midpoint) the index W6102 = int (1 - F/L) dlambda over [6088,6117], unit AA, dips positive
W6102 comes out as -2.0 AA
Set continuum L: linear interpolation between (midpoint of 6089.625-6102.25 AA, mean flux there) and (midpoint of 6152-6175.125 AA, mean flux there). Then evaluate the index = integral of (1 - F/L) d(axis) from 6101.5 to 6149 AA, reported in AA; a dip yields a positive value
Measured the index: -4.7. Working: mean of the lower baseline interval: 24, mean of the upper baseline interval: 18.2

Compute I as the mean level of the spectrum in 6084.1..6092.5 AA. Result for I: 23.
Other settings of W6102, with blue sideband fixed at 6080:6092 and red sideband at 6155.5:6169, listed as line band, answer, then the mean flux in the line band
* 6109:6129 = -2.80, 22.9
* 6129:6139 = -2.46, 23.6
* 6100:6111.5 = -0.87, 22.7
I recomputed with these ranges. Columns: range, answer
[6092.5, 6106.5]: 23.7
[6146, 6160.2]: 23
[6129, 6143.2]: 24.1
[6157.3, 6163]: 16.4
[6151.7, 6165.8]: 19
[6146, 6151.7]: 23.8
